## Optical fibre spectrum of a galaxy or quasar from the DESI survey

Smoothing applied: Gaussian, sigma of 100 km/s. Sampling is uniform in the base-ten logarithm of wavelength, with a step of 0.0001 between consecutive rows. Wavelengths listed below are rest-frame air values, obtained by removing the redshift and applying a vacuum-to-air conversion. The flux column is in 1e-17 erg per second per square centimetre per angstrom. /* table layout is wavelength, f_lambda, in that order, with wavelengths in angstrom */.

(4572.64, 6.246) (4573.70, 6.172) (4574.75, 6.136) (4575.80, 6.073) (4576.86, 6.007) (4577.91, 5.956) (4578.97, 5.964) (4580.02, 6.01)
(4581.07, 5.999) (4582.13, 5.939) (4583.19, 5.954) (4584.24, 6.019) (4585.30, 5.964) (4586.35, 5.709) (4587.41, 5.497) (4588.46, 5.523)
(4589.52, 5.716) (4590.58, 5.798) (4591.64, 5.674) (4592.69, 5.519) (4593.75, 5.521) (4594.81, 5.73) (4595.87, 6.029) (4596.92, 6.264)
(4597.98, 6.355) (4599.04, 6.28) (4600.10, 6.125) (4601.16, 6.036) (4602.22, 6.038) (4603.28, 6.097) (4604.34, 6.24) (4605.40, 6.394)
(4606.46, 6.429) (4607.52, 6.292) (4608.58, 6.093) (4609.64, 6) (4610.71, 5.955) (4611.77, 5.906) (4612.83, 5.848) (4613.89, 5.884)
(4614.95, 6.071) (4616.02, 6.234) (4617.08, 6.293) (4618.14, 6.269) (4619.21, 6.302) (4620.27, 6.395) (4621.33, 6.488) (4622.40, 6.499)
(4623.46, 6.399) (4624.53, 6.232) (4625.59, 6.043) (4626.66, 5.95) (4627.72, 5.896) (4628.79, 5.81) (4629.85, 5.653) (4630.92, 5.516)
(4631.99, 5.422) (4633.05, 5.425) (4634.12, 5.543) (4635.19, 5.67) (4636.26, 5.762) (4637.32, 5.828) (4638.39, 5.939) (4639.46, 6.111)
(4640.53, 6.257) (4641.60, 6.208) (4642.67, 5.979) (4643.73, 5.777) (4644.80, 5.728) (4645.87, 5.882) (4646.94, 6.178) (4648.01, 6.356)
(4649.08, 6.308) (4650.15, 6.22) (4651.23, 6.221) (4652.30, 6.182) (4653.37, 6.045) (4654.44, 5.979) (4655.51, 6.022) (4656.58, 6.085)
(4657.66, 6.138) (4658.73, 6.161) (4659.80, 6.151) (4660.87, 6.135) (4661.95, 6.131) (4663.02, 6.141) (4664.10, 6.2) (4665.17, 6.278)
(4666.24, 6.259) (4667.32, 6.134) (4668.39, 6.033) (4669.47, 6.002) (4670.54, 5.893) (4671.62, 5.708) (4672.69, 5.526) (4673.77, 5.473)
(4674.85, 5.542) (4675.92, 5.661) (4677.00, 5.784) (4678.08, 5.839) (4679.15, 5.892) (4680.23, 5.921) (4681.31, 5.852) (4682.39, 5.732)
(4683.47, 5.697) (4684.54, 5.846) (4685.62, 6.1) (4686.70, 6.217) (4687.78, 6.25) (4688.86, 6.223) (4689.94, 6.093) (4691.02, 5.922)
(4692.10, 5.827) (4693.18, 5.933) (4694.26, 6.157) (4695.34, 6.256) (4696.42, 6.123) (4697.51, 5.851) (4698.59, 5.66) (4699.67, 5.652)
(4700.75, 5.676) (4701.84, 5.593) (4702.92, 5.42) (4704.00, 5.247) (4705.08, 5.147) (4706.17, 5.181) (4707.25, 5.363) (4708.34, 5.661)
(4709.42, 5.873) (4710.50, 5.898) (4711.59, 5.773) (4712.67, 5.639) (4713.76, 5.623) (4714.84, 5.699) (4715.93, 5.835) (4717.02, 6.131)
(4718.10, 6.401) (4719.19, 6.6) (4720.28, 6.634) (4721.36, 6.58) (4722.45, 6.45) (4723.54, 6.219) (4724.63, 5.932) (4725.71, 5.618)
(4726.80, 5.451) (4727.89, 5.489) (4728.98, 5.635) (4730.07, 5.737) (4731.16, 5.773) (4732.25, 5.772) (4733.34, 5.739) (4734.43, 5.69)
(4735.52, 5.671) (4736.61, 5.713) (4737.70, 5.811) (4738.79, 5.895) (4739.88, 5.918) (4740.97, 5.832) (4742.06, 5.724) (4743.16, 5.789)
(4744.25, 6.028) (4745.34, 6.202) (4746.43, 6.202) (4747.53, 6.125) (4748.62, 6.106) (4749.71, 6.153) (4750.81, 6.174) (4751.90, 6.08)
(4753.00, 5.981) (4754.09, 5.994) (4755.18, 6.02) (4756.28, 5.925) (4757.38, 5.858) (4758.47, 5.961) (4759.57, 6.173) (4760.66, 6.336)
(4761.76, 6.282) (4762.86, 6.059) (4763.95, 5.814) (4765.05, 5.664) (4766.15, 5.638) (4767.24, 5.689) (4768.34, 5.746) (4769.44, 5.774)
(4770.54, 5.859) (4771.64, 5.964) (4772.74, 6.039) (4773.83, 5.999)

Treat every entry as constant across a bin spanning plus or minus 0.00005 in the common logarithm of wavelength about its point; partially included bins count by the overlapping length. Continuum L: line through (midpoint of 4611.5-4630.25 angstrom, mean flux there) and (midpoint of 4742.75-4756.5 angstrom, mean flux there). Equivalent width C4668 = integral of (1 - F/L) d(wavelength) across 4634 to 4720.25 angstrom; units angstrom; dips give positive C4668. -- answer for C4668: 2.5 angstrom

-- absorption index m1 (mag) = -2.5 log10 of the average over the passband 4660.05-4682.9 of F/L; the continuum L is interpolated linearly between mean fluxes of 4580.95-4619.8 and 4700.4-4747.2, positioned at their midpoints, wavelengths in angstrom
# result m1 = 0.00 mag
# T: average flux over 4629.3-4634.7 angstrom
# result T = 5.51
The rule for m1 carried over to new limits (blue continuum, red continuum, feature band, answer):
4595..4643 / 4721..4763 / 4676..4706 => 0.03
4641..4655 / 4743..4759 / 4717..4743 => 0.02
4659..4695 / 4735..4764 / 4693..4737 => 0.03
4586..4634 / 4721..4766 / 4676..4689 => 0.01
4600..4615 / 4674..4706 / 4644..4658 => -0.03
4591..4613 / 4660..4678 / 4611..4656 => -0.01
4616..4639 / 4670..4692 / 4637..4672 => -0.03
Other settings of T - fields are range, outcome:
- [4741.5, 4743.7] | 5.74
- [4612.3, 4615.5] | 5.93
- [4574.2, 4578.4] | 6.05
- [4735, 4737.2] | 5.7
